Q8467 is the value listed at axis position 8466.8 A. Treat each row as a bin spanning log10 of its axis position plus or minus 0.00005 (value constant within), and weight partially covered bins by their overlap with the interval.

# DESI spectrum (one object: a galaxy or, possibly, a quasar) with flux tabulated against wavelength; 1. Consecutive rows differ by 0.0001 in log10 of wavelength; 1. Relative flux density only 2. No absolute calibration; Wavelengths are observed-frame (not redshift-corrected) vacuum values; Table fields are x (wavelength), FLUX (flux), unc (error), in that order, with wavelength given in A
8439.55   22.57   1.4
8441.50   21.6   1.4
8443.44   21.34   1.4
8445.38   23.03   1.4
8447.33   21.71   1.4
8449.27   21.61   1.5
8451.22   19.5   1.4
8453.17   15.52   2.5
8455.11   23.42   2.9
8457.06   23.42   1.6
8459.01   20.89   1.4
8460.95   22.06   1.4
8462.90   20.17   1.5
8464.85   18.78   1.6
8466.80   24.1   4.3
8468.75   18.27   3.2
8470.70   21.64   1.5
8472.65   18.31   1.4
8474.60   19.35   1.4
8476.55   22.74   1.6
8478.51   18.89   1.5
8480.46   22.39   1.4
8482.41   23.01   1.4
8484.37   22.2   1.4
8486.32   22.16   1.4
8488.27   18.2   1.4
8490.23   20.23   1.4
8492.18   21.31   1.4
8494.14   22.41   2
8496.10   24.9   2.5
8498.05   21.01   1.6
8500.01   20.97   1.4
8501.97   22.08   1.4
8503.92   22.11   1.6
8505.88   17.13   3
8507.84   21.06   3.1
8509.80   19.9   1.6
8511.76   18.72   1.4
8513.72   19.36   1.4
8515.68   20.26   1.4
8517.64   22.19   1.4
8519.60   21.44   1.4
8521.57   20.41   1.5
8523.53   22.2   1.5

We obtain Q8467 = 24.1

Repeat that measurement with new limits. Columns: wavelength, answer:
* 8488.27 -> 18.2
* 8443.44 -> 21.34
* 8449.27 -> 21.61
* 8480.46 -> 22.39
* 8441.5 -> 21.6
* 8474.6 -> 19.35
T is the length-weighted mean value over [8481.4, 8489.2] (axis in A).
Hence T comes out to 21.4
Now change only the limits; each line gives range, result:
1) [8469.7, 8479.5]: 20.2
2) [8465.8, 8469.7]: 21.2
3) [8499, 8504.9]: 21.7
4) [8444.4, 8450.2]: 22.1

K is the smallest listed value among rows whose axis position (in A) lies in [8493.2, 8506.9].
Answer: 17.13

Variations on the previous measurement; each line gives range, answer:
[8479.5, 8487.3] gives 22.16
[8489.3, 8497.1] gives 20.23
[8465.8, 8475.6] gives 18.27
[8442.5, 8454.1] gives 15.52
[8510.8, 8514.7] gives 18.72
